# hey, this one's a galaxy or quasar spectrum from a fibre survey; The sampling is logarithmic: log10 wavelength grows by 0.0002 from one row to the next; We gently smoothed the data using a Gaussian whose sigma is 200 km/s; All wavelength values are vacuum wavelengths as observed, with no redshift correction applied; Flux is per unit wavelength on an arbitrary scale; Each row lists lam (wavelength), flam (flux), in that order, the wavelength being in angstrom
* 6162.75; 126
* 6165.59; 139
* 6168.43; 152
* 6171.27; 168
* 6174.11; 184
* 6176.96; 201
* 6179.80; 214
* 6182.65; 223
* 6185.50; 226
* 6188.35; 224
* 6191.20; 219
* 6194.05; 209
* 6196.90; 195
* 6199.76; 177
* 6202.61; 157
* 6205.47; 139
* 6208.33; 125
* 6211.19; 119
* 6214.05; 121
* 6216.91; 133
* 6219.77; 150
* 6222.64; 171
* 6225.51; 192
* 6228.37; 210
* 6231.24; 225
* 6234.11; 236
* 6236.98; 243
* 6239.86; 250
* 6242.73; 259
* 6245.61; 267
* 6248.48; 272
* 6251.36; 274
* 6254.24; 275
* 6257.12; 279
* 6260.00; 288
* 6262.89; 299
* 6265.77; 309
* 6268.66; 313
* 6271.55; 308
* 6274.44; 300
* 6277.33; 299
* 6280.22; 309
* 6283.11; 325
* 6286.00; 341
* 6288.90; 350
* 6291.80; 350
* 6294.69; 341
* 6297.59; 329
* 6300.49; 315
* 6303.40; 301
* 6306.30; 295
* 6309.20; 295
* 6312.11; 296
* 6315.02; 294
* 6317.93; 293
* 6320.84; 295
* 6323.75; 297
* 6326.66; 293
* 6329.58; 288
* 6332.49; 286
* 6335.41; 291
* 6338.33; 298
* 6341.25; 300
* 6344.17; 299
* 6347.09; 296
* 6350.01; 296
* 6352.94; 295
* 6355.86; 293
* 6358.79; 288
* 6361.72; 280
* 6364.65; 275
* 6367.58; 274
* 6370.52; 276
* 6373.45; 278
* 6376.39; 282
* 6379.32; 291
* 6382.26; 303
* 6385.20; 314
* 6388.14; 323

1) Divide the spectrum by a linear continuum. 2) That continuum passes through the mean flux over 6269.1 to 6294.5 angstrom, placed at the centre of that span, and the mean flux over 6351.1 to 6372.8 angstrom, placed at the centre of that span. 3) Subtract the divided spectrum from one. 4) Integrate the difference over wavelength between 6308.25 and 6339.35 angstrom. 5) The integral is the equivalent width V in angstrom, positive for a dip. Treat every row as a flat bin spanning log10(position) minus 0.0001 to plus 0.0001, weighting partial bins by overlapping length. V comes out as 0.92 angstrom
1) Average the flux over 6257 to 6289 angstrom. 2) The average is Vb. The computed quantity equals 310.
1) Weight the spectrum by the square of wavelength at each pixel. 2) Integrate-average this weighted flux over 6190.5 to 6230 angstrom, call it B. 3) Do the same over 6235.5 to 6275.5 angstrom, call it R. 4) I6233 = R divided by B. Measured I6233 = 1.7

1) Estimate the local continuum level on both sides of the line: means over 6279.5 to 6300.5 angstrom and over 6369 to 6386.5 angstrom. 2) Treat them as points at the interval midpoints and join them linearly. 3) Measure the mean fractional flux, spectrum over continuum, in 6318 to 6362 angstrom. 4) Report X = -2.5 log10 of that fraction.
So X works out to 0.06 mag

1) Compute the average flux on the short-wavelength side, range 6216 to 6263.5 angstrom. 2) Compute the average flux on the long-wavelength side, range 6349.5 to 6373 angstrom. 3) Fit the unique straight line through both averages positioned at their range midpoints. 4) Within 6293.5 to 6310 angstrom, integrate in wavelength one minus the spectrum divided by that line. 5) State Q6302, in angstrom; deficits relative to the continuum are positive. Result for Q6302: -3.3 angstrom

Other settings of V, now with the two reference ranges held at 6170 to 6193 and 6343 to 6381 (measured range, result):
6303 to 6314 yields -1.39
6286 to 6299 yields -4.39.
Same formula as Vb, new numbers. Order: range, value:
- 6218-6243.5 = 213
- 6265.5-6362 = 305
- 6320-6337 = 292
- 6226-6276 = 270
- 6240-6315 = 303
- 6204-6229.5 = 150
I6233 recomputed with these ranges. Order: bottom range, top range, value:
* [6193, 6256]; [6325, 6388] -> 1.51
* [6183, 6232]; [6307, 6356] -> 1.74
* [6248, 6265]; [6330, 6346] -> 1.07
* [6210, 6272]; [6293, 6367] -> 1.30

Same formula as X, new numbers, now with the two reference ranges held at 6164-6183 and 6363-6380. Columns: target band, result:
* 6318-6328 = -0.16 mag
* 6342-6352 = -0.12 mag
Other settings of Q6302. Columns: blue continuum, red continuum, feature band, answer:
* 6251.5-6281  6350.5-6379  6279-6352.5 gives -4.3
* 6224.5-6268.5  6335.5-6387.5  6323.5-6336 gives -0.3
